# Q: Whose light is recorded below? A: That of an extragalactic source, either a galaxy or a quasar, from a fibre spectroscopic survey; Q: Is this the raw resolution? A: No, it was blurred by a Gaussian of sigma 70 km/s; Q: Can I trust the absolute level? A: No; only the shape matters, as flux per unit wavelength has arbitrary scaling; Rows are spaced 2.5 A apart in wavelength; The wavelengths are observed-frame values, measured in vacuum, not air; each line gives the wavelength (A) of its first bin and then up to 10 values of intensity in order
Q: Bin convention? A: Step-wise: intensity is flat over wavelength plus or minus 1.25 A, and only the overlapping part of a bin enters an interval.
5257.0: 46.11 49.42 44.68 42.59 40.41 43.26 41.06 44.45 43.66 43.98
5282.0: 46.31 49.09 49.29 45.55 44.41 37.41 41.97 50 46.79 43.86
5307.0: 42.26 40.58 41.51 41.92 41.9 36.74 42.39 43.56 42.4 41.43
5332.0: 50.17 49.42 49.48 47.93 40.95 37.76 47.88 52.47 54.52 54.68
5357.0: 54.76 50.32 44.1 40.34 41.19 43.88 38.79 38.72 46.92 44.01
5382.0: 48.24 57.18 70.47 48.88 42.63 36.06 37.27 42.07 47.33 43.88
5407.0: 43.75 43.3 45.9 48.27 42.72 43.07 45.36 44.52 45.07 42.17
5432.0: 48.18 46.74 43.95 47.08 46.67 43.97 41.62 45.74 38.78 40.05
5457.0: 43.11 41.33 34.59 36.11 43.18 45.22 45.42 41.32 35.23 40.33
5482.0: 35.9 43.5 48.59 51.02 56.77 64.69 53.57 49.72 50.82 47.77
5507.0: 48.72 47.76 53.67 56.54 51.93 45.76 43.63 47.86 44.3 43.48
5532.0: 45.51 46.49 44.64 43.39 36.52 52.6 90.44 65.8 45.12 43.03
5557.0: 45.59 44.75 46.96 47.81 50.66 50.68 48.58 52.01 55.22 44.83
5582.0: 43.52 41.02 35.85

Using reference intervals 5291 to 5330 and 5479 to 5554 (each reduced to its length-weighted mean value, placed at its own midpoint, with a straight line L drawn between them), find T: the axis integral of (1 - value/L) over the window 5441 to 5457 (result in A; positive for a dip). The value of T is 1.6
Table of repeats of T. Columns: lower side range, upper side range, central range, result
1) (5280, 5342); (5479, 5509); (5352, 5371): -0.7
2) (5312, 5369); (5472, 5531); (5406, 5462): 3.6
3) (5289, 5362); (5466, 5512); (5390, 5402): 1.4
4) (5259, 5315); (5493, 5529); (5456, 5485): 5.2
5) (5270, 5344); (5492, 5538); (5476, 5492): 1.7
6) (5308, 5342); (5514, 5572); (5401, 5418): 0.3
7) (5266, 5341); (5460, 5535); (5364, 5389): -1.2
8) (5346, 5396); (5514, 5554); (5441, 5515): 5.5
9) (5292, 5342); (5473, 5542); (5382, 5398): -1.4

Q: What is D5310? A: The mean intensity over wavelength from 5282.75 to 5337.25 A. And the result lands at 44.1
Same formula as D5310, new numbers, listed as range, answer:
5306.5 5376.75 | 44.8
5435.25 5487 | 41.9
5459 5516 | 46.7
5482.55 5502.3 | 51.8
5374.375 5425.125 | 45.9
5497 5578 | 49.7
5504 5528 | 48.9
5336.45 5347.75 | 44.4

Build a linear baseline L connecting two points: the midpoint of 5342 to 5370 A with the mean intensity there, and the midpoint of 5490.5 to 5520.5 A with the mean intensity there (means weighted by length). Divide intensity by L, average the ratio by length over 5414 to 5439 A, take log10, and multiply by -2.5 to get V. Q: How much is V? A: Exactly 0.11 mag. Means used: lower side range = 47.3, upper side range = 52.4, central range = 45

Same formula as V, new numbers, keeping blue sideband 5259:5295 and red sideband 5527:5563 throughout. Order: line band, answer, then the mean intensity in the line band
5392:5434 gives 0.08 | 43.7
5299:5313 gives 0.03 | 43.9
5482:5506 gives -0.05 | 51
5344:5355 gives -0.09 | 49.9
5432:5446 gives 0.04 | 45.8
